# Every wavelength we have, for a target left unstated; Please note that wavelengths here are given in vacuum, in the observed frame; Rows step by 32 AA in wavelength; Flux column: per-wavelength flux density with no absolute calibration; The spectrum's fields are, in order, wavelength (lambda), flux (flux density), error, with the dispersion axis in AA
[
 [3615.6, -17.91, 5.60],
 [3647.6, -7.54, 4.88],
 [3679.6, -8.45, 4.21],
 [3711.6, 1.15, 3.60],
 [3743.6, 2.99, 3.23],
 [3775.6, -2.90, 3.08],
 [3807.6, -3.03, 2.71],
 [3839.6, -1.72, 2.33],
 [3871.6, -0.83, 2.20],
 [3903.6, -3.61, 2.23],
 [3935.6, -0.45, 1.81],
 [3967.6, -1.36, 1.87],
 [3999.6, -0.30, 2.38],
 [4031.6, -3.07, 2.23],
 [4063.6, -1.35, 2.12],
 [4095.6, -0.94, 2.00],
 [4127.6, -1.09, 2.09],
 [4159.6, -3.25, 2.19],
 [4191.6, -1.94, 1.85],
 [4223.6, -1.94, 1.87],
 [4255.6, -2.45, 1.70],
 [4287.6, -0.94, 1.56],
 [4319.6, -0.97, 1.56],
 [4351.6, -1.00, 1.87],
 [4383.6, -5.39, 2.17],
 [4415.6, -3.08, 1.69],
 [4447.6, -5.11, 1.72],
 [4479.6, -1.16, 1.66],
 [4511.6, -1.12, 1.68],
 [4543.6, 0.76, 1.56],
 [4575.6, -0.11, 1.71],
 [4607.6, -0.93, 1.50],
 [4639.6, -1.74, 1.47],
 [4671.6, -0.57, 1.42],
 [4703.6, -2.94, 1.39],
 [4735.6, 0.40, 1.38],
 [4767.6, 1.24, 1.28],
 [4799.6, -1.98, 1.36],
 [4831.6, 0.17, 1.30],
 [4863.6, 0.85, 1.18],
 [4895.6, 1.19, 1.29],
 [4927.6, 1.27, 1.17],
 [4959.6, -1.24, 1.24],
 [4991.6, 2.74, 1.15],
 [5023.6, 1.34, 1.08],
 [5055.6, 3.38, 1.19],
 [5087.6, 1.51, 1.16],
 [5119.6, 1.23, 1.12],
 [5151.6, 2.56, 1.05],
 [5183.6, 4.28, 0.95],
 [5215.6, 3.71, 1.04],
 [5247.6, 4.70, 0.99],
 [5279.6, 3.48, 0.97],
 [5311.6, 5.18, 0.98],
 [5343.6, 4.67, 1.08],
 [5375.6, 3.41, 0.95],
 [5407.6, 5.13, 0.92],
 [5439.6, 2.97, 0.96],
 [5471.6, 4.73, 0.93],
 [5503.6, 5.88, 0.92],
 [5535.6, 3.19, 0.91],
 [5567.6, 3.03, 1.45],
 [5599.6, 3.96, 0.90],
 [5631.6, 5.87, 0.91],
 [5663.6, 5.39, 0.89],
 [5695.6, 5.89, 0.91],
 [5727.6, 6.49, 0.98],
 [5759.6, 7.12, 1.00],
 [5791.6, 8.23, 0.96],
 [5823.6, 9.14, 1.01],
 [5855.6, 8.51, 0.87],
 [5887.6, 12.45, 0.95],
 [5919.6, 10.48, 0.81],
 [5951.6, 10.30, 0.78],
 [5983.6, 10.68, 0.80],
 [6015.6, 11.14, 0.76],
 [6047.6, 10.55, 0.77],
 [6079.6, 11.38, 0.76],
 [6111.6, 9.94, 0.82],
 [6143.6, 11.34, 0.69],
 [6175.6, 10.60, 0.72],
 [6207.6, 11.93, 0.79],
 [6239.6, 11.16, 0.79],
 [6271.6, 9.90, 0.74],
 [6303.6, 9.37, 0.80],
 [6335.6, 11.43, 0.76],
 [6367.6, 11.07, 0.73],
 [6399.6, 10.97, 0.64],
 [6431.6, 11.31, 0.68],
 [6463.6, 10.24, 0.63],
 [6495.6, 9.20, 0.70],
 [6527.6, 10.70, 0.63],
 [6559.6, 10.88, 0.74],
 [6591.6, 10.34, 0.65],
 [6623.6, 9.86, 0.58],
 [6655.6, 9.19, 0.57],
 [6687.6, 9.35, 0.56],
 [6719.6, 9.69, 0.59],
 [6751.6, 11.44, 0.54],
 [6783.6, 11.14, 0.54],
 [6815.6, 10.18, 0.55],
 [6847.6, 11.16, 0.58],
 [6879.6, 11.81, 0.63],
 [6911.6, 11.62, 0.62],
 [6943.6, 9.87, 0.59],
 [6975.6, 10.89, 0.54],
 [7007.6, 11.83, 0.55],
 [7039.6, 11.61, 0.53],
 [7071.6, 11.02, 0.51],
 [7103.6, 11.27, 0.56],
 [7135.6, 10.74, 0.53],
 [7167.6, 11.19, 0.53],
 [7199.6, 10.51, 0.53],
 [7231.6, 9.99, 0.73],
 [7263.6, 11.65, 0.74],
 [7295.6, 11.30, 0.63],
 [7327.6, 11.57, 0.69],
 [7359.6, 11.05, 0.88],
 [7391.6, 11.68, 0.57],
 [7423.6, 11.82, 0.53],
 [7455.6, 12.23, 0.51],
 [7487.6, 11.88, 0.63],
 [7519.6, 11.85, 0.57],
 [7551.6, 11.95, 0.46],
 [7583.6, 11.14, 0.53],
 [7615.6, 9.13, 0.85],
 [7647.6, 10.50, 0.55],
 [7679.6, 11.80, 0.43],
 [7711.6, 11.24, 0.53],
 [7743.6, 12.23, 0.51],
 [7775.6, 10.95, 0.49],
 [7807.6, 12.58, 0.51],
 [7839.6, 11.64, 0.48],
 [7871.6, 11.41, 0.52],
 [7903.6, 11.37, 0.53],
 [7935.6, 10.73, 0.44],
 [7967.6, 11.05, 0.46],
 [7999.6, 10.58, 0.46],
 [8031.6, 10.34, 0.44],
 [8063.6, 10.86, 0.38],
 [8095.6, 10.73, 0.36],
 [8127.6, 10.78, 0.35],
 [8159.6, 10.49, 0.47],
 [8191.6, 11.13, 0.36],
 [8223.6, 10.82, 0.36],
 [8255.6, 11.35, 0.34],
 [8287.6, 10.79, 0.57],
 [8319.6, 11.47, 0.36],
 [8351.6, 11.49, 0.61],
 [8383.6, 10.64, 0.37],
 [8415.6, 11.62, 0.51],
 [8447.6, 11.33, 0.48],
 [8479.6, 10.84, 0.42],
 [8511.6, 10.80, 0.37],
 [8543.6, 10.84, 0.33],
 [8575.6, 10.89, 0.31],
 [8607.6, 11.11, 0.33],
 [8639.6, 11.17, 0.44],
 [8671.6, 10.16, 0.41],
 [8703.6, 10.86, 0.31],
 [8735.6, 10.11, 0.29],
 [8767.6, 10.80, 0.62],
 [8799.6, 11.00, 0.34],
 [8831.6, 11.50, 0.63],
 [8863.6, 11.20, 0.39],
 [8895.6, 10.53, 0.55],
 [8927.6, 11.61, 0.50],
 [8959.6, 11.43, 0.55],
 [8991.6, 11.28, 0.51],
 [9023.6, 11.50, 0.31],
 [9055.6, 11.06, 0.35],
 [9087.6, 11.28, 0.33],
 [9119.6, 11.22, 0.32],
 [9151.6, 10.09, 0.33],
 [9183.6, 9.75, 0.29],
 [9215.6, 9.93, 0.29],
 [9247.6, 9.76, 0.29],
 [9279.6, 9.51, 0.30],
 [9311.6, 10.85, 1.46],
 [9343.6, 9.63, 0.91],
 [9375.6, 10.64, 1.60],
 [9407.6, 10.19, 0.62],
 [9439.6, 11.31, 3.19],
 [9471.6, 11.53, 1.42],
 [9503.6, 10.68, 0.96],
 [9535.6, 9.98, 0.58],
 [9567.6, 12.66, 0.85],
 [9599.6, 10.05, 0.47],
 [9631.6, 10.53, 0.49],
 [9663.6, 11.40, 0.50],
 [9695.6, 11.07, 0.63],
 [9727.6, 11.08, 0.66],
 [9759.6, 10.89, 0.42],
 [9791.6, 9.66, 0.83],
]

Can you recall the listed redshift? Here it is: 0.29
